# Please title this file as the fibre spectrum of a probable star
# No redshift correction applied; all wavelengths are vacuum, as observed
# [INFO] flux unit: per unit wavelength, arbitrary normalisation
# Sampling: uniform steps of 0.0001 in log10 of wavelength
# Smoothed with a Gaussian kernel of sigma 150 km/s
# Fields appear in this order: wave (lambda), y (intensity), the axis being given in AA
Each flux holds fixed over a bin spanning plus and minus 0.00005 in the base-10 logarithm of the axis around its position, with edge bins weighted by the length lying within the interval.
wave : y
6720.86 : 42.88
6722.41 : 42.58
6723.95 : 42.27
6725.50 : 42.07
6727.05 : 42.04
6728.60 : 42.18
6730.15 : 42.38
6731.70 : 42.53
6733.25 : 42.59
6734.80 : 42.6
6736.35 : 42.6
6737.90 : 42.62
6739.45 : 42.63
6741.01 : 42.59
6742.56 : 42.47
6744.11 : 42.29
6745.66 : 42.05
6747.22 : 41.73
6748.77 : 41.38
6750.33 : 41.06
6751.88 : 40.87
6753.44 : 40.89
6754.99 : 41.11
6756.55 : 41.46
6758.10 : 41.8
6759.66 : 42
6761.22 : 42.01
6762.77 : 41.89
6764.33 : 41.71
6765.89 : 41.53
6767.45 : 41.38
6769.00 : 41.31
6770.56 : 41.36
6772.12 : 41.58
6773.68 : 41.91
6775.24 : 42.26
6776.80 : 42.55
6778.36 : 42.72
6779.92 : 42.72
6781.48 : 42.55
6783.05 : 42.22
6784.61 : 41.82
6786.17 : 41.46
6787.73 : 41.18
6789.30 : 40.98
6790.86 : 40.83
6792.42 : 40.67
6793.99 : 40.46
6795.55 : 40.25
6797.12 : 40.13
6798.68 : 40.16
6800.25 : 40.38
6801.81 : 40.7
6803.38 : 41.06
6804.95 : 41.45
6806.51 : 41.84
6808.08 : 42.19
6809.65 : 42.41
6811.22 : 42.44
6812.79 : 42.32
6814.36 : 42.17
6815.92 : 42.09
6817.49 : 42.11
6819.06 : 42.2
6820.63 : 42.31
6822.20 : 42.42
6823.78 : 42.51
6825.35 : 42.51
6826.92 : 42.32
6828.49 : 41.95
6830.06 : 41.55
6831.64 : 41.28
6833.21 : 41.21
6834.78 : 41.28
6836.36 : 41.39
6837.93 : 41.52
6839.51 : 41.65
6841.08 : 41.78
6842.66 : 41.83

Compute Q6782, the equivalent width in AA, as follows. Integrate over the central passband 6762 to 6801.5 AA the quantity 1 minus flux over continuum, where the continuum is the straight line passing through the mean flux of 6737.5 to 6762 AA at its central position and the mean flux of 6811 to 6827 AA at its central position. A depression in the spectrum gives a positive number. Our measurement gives 0.6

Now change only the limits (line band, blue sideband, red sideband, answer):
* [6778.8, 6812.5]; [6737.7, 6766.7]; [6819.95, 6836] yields 0.39 AA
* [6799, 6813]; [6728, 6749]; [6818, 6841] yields 0.14 AA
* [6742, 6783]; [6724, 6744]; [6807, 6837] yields 0.48 AA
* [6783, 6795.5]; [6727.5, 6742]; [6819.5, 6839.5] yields 0.31 AA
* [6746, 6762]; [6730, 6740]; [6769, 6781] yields 0.35 AA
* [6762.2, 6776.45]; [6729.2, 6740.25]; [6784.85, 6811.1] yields 0.02 AA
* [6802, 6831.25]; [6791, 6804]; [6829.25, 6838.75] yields -0.80 AA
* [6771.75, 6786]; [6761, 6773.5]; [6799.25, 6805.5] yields -0.31 AA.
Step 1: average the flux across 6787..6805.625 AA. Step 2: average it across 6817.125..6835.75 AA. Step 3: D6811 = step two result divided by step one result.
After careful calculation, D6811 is 1.03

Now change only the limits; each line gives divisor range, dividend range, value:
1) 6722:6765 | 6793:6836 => 0.99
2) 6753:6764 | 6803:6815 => 1.01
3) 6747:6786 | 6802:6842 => 1.00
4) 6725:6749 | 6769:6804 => 0.98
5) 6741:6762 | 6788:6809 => 0.98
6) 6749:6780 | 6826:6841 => 1.00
